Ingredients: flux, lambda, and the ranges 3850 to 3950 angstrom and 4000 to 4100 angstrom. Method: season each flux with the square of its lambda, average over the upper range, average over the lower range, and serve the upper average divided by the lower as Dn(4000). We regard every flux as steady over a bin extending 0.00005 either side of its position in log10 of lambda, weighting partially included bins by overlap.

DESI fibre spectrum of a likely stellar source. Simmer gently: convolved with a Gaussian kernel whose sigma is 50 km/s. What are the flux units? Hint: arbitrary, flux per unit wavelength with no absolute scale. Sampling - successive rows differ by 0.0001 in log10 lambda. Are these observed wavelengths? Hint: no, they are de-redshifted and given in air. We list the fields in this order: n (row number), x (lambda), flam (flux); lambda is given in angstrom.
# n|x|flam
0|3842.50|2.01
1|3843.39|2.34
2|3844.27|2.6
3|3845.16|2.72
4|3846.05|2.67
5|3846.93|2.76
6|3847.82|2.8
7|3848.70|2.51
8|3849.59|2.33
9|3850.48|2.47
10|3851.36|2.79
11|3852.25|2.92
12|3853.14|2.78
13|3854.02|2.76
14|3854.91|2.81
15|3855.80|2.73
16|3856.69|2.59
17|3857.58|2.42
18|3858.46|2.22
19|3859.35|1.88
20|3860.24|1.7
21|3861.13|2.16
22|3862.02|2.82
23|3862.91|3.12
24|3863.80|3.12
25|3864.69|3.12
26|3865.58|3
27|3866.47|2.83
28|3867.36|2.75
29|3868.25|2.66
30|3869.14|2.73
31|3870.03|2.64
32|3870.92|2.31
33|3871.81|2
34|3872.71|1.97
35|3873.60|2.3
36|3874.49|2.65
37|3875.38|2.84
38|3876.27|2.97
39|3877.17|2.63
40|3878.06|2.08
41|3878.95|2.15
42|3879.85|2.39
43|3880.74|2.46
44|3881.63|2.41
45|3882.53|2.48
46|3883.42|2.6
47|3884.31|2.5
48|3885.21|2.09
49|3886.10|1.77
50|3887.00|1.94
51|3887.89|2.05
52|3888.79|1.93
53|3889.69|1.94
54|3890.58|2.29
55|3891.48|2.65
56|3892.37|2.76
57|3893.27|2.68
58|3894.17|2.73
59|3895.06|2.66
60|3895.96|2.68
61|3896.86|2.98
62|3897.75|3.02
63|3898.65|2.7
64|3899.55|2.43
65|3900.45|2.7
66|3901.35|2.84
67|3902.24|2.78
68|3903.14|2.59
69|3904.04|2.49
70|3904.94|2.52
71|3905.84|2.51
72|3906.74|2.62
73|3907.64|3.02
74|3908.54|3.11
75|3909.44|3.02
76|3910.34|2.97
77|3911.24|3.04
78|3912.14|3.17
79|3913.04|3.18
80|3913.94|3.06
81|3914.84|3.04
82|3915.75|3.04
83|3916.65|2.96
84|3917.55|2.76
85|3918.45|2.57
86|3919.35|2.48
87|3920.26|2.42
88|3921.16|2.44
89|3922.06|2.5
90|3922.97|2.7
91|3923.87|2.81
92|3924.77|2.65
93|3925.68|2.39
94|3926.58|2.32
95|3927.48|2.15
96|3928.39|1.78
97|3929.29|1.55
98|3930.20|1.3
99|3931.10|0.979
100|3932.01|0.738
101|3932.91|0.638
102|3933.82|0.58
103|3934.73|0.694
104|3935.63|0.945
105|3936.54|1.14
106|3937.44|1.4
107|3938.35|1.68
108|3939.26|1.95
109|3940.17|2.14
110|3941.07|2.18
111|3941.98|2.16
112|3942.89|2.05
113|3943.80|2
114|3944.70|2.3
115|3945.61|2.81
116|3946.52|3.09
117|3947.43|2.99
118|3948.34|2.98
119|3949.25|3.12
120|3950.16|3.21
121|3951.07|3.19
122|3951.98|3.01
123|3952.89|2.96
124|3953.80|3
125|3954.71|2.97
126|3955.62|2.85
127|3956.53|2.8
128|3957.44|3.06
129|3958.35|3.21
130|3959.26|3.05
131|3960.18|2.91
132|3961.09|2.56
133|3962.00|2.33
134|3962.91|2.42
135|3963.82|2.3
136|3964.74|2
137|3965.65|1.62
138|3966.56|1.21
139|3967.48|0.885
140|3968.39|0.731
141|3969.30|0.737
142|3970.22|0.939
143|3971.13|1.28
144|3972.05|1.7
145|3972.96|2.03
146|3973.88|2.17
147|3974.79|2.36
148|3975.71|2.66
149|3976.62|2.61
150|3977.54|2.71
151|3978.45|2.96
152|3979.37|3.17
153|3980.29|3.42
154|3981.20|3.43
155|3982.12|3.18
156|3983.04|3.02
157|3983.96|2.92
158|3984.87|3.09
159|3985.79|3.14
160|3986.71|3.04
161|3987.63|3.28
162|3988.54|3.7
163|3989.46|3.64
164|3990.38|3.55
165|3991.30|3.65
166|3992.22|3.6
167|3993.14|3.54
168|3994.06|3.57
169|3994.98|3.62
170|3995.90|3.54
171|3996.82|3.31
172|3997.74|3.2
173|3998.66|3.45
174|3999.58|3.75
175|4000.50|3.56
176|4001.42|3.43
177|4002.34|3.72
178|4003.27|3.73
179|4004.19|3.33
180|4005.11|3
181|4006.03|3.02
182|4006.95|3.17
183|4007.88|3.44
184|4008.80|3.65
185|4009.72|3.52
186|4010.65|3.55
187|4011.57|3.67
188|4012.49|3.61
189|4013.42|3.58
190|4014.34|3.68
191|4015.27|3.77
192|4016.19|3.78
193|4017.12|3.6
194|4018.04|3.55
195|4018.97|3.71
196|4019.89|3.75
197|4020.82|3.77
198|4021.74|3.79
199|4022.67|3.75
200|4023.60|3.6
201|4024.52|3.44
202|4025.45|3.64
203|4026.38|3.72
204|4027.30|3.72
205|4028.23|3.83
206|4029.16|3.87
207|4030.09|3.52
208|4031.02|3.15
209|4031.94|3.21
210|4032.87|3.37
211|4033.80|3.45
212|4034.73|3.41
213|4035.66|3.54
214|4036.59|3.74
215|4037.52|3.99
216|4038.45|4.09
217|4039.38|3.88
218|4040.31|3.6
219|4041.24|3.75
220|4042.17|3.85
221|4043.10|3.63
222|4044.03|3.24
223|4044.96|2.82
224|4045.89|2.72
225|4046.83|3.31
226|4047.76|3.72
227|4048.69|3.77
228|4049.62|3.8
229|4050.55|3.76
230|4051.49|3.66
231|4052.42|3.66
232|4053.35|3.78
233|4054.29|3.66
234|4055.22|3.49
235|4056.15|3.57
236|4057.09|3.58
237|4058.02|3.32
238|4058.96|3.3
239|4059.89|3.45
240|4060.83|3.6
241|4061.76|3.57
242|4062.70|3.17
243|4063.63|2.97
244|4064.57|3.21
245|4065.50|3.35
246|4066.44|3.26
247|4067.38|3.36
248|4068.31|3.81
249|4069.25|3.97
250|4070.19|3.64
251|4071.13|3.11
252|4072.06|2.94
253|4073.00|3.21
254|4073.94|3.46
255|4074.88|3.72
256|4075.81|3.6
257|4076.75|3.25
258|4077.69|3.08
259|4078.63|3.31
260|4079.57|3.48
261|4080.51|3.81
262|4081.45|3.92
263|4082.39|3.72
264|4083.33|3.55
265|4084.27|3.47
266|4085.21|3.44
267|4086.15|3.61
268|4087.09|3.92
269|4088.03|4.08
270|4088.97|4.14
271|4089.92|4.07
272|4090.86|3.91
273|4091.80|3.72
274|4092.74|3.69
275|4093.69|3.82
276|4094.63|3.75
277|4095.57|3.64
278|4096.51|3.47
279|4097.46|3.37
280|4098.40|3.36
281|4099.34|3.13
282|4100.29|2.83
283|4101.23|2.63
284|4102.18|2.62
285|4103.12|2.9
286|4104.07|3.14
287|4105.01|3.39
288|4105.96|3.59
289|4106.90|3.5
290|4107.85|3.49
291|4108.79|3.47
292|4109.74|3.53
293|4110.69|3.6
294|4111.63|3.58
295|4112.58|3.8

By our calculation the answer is 1.6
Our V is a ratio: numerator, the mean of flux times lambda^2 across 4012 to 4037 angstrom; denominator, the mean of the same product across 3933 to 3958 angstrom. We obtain 1.62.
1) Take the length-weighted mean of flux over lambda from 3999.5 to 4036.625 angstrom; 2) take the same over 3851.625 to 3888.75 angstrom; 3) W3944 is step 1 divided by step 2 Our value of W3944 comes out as 1.4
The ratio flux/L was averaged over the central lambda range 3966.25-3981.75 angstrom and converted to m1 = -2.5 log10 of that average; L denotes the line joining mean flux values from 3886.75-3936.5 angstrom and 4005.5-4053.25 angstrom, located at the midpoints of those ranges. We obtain 0.41 mag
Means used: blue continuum 2.38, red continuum 3.59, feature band 2.07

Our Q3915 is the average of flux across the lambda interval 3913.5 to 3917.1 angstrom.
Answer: 3.02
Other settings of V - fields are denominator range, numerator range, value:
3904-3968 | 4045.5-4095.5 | 1.60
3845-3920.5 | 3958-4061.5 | 1.32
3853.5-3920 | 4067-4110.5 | 1.48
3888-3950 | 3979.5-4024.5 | 1.53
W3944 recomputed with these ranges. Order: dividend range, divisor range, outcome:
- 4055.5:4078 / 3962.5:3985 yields 1.54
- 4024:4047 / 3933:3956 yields 1.56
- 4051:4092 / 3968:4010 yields 1.18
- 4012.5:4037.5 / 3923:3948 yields 1.96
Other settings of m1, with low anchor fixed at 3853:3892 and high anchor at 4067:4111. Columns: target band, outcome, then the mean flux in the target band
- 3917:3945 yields 0.40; 1.89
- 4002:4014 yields -0.12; 3.46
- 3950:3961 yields -0.05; 3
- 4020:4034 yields -0.13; 3.59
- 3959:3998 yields 0.12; 2.67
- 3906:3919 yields -0.12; 2.96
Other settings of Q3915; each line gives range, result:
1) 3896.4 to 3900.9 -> 2.76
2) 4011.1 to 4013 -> 3.64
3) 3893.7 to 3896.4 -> 2.69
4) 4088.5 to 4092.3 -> 3.96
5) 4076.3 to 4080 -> 3.28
